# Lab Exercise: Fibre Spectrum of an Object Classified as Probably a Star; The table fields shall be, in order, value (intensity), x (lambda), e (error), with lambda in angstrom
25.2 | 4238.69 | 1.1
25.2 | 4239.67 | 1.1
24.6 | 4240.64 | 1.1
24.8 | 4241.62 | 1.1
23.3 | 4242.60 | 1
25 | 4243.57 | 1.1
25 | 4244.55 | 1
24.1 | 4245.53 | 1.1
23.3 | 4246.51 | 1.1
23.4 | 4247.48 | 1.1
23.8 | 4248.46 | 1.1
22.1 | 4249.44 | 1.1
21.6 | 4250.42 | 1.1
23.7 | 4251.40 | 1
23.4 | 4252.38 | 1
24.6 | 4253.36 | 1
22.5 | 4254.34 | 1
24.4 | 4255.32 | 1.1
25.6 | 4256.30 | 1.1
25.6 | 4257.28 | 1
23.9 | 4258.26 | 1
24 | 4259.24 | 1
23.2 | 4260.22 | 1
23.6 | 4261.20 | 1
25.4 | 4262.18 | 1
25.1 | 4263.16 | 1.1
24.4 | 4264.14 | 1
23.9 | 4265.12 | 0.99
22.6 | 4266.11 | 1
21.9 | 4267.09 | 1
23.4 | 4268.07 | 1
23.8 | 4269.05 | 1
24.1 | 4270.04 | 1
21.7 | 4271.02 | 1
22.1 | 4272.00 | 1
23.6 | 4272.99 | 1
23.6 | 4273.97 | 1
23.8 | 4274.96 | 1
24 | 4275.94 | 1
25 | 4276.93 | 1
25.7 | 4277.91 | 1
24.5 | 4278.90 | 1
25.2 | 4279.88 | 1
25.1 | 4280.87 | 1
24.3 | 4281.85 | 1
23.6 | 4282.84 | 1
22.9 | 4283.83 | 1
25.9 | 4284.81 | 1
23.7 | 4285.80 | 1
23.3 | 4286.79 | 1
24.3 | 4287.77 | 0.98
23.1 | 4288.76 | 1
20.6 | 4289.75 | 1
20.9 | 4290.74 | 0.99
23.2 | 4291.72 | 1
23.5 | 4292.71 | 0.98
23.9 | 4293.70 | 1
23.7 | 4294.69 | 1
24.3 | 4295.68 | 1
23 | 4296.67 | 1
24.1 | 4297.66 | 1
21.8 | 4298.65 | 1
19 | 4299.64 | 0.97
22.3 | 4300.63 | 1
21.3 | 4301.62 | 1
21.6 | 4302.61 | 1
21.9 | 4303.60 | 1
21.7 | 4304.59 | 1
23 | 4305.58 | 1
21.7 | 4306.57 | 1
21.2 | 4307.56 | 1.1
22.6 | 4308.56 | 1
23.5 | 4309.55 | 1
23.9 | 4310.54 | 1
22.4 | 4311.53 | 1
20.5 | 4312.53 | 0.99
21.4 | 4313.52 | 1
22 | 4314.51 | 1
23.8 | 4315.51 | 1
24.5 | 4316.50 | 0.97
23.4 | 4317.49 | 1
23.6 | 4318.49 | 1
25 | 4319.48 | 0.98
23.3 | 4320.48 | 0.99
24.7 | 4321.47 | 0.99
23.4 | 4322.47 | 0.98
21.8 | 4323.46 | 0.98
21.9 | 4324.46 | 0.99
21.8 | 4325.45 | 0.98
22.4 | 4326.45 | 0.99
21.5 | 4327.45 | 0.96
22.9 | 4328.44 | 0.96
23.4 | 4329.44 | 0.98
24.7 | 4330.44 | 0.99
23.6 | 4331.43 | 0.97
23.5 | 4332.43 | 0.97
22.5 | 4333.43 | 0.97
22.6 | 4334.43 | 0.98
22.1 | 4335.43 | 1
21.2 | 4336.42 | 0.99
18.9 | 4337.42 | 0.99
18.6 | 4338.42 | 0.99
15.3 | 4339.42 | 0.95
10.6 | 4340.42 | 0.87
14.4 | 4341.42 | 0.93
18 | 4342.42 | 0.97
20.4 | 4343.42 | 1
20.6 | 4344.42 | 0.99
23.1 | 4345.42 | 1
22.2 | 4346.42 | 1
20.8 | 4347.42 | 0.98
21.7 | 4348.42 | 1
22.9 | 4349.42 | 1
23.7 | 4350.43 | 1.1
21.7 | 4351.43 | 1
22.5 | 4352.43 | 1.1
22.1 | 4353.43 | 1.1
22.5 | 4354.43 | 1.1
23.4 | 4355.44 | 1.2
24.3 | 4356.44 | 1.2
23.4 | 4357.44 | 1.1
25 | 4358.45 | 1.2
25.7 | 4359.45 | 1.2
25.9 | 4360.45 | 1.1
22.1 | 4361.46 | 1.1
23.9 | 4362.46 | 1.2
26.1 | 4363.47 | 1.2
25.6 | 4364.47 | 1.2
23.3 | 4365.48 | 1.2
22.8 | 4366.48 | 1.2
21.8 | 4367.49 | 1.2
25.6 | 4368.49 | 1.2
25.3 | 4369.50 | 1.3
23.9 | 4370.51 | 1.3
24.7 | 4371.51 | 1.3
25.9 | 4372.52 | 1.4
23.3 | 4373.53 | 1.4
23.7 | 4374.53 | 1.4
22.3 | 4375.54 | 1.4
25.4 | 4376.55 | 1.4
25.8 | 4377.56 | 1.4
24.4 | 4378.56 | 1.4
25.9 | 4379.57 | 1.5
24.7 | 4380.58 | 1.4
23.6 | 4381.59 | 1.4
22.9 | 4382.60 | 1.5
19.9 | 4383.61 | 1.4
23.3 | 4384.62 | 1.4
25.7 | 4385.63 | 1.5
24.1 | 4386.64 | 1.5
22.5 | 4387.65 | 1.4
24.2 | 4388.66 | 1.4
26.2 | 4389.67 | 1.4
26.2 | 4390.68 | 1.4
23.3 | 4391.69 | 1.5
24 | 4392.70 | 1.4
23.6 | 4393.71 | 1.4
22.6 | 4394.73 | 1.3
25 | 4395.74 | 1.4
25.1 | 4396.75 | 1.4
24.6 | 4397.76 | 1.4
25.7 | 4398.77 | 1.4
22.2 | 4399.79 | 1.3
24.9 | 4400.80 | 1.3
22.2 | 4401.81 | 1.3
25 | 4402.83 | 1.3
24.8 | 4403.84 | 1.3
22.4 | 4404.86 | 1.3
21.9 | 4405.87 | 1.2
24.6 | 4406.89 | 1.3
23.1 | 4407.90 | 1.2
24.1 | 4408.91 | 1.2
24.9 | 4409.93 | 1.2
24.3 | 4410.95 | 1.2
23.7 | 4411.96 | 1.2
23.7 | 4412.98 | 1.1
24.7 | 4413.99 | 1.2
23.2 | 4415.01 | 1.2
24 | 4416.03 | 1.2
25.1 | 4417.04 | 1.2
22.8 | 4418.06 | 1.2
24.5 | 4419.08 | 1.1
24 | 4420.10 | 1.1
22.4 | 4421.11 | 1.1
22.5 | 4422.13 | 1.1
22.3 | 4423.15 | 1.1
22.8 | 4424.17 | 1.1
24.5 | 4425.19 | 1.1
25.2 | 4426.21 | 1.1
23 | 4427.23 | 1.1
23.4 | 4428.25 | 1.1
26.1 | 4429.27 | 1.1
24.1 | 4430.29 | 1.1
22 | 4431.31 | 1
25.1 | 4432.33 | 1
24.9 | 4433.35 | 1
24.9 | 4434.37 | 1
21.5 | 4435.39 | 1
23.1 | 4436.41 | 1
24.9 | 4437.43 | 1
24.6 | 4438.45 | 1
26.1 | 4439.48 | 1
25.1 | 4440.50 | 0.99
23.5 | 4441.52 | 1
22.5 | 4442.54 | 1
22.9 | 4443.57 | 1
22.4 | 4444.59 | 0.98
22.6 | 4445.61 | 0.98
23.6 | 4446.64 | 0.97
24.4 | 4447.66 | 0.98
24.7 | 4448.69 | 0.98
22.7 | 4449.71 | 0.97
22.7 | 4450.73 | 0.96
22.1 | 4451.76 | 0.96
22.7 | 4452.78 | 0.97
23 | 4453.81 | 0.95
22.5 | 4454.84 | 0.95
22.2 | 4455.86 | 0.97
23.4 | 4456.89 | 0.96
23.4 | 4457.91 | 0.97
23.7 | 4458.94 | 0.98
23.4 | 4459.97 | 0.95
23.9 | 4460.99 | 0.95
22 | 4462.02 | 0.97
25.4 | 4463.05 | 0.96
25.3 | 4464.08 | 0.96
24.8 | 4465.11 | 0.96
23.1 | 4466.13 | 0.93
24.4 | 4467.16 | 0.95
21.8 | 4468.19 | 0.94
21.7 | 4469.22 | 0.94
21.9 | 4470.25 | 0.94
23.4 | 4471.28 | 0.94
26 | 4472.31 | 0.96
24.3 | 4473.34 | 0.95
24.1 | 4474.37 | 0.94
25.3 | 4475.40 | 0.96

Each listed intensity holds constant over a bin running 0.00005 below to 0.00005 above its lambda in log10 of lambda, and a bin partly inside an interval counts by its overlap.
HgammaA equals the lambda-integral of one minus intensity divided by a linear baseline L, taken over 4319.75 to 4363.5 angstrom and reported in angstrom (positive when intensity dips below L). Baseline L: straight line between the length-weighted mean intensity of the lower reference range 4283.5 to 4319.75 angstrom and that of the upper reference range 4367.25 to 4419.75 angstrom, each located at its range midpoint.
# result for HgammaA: 2.6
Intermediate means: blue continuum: 22.8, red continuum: 24.1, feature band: 21.9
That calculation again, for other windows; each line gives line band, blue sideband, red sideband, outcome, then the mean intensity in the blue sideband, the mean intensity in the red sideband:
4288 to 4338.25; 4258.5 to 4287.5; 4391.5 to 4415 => 2.9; 23.9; 23.9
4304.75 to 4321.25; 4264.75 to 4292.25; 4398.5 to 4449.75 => 0.5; 23.6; 23.8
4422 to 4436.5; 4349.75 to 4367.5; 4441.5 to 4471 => -0.3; 23.7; 23.2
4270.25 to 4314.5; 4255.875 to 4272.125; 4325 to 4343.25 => -1.1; 23.8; 20.4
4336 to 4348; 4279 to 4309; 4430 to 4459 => 2.3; 22.9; 23.5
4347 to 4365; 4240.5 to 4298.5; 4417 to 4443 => 0.2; 23.8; 23.9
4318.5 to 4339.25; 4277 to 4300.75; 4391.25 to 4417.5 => 1.1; 23.5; 24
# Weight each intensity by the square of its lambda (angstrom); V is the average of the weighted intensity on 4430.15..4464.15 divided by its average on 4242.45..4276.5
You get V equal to 1.1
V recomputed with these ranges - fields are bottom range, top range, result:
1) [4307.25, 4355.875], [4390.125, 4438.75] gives 1.14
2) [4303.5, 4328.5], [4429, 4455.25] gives 1.10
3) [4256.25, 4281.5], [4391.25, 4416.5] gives 1.06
